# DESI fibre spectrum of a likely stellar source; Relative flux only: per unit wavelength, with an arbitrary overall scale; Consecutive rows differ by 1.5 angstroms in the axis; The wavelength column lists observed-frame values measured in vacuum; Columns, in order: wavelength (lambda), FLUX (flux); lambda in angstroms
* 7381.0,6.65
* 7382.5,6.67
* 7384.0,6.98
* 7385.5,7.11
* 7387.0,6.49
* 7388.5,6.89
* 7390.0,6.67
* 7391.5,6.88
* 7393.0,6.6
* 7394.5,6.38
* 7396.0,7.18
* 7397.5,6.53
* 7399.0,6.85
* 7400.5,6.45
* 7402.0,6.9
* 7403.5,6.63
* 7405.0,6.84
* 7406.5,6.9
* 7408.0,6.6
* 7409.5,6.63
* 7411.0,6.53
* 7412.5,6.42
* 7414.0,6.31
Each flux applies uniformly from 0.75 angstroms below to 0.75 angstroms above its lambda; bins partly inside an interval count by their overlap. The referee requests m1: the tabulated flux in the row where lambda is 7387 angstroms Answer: 6.49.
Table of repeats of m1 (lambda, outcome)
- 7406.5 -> 6.9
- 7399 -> 6.85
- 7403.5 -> 6.63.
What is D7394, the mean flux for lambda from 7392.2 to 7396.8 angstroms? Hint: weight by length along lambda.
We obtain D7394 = 6.72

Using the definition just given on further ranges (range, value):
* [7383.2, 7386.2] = 7.04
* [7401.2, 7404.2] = 6.76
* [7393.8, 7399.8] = 6.74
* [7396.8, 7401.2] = 6.61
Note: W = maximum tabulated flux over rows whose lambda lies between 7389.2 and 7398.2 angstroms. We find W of 7.18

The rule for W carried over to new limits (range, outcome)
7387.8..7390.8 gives 6.89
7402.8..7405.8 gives 6.84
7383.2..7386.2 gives 7.11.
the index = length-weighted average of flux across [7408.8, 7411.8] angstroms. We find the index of 6.58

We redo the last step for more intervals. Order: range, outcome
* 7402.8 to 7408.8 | 6.74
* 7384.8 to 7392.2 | 6.81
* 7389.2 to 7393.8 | 6.71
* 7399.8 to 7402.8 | 6.68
